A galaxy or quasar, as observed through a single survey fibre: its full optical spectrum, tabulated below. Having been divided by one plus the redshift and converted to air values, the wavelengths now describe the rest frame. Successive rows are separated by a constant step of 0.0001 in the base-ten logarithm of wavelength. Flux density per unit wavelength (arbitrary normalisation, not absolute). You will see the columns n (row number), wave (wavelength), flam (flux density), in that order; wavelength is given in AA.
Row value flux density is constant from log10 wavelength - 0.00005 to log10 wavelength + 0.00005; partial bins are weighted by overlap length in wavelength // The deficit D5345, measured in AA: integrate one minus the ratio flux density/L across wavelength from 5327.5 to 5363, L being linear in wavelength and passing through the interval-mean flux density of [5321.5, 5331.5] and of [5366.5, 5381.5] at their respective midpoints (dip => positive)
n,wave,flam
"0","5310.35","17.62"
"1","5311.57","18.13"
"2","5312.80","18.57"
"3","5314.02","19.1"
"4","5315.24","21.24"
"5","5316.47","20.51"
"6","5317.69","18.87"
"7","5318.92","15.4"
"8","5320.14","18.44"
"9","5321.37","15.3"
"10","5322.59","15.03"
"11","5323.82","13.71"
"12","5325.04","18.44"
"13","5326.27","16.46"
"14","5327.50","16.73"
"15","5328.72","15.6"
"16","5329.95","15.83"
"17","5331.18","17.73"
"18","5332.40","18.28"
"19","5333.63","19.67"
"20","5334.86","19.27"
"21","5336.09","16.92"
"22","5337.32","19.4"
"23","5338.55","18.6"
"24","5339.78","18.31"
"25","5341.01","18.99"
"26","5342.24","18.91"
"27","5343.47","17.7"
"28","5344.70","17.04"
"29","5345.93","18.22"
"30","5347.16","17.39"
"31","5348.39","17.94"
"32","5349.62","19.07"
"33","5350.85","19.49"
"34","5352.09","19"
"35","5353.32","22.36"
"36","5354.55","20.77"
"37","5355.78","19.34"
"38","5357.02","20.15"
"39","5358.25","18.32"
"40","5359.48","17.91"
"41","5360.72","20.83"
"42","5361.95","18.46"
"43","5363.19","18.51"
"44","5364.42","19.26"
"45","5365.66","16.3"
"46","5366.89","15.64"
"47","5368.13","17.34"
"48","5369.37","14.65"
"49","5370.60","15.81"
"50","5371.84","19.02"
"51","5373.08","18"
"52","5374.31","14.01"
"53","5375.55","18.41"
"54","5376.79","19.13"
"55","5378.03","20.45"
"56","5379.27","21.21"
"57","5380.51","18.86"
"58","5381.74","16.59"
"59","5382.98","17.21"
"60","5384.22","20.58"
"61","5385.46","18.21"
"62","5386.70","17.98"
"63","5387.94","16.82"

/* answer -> -3.9 AA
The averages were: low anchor 16.1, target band 18.6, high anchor 17.7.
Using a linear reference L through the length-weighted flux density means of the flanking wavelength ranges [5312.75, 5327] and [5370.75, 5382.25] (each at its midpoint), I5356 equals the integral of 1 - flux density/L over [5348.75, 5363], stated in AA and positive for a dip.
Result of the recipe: -1.2 AA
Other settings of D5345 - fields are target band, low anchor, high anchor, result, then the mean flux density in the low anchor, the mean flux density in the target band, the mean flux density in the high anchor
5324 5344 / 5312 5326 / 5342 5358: 0.5 AA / 17.7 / 17.8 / 19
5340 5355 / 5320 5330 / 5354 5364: -0.5 AA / 16.1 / 18.9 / 19.3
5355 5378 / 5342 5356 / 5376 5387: 1.2 AA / 18.9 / 17.9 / 18.9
